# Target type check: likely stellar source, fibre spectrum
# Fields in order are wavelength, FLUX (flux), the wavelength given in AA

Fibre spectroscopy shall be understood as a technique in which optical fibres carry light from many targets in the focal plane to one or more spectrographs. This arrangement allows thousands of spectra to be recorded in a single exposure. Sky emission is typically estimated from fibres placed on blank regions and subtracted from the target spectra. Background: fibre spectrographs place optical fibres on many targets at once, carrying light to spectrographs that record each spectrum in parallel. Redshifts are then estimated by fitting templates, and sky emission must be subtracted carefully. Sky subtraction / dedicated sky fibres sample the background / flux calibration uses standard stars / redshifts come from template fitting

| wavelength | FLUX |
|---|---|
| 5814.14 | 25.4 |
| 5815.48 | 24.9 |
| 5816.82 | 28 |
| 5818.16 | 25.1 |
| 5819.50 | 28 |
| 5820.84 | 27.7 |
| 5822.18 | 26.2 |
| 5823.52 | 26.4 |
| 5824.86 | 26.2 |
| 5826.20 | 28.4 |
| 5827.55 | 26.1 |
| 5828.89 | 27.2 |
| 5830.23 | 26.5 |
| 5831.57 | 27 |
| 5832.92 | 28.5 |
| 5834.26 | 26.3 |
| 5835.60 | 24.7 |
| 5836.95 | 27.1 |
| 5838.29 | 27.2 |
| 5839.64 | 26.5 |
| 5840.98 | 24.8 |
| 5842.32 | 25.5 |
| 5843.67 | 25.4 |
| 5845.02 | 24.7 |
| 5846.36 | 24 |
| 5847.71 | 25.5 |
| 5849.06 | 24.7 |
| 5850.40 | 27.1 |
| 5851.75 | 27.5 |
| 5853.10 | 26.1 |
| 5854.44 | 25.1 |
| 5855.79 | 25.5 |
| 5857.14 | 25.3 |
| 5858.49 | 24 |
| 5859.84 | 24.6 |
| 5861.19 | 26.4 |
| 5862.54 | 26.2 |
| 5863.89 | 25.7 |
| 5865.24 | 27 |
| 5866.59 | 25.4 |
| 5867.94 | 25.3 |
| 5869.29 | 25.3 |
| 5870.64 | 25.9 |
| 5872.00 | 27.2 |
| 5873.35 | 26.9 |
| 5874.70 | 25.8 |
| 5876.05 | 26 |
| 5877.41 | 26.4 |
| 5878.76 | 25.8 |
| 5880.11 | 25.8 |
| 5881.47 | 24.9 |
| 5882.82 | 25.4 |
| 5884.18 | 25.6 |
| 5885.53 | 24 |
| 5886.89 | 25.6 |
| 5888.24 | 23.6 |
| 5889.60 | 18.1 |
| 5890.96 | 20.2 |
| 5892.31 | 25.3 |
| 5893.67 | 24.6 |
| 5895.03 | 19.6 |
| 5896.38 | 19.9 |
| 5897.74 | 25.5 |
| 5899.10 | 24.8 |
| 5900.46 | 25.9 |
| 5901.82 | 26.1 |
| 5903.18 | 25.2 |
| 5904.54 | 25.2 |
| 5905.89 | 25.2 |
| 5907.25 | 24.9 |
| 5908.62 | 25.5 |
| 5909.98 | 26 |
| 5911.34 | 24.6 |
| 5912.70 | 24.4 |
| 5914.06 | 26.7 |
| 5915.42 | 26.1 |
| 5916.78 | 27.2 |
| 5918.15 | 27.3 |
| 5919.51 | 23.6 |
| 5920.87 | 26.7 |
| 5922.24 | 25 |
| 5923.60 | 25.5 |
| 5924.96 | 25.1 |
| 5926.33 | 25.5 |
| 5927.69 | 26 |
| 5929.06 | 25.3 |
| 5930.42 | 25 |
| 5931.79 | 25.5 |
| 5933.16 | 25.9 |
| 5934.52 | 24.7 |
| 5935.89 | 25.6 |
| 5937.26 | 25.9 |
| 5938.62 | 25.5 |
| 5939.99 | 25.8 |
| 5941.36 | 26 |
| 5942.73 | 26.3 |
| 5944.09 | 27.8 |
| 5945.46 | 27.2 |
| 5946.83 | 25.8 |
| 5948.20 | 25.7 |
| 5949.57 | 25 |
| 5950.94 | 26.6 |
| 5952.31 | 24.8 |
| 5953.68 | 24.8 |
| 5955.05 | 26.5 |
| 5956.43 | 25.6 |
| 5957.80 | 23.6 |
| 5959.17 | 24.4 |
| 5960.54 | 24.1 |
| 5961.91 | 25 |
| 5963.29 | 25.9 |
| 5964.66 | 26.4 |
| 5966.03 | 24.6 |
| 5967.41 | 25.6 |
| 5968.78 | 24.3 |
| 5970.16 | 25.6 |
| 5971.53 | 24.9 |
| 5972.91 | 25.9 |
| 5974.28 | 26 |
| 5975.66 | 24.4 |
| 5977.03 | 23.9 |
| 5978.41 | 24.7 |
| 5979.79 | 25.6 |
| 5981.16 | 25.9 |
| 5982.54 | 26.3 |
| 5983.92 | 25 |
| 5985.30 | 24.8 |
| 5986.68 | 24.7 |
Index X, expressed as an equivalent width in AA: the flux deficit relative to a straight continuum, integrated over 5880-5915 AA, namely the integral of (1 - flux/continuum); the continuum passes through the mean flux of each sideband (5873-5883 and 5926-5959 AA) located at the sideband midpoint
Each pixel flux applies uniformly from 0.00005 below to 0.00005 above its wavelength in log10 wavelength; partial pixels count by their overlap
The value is 2.0 AA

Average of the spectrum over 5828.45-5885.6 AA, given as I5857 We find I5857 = 25.9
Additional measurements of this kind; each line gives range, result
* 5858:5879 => 25.9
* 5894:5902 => 23.5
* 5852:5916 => 25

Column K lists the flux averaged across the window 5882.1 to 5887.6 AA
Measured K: 25.2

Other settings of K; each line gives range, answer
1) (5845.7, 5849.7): 24.7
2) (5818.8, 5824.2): 27.1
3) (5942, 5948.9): 26.6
